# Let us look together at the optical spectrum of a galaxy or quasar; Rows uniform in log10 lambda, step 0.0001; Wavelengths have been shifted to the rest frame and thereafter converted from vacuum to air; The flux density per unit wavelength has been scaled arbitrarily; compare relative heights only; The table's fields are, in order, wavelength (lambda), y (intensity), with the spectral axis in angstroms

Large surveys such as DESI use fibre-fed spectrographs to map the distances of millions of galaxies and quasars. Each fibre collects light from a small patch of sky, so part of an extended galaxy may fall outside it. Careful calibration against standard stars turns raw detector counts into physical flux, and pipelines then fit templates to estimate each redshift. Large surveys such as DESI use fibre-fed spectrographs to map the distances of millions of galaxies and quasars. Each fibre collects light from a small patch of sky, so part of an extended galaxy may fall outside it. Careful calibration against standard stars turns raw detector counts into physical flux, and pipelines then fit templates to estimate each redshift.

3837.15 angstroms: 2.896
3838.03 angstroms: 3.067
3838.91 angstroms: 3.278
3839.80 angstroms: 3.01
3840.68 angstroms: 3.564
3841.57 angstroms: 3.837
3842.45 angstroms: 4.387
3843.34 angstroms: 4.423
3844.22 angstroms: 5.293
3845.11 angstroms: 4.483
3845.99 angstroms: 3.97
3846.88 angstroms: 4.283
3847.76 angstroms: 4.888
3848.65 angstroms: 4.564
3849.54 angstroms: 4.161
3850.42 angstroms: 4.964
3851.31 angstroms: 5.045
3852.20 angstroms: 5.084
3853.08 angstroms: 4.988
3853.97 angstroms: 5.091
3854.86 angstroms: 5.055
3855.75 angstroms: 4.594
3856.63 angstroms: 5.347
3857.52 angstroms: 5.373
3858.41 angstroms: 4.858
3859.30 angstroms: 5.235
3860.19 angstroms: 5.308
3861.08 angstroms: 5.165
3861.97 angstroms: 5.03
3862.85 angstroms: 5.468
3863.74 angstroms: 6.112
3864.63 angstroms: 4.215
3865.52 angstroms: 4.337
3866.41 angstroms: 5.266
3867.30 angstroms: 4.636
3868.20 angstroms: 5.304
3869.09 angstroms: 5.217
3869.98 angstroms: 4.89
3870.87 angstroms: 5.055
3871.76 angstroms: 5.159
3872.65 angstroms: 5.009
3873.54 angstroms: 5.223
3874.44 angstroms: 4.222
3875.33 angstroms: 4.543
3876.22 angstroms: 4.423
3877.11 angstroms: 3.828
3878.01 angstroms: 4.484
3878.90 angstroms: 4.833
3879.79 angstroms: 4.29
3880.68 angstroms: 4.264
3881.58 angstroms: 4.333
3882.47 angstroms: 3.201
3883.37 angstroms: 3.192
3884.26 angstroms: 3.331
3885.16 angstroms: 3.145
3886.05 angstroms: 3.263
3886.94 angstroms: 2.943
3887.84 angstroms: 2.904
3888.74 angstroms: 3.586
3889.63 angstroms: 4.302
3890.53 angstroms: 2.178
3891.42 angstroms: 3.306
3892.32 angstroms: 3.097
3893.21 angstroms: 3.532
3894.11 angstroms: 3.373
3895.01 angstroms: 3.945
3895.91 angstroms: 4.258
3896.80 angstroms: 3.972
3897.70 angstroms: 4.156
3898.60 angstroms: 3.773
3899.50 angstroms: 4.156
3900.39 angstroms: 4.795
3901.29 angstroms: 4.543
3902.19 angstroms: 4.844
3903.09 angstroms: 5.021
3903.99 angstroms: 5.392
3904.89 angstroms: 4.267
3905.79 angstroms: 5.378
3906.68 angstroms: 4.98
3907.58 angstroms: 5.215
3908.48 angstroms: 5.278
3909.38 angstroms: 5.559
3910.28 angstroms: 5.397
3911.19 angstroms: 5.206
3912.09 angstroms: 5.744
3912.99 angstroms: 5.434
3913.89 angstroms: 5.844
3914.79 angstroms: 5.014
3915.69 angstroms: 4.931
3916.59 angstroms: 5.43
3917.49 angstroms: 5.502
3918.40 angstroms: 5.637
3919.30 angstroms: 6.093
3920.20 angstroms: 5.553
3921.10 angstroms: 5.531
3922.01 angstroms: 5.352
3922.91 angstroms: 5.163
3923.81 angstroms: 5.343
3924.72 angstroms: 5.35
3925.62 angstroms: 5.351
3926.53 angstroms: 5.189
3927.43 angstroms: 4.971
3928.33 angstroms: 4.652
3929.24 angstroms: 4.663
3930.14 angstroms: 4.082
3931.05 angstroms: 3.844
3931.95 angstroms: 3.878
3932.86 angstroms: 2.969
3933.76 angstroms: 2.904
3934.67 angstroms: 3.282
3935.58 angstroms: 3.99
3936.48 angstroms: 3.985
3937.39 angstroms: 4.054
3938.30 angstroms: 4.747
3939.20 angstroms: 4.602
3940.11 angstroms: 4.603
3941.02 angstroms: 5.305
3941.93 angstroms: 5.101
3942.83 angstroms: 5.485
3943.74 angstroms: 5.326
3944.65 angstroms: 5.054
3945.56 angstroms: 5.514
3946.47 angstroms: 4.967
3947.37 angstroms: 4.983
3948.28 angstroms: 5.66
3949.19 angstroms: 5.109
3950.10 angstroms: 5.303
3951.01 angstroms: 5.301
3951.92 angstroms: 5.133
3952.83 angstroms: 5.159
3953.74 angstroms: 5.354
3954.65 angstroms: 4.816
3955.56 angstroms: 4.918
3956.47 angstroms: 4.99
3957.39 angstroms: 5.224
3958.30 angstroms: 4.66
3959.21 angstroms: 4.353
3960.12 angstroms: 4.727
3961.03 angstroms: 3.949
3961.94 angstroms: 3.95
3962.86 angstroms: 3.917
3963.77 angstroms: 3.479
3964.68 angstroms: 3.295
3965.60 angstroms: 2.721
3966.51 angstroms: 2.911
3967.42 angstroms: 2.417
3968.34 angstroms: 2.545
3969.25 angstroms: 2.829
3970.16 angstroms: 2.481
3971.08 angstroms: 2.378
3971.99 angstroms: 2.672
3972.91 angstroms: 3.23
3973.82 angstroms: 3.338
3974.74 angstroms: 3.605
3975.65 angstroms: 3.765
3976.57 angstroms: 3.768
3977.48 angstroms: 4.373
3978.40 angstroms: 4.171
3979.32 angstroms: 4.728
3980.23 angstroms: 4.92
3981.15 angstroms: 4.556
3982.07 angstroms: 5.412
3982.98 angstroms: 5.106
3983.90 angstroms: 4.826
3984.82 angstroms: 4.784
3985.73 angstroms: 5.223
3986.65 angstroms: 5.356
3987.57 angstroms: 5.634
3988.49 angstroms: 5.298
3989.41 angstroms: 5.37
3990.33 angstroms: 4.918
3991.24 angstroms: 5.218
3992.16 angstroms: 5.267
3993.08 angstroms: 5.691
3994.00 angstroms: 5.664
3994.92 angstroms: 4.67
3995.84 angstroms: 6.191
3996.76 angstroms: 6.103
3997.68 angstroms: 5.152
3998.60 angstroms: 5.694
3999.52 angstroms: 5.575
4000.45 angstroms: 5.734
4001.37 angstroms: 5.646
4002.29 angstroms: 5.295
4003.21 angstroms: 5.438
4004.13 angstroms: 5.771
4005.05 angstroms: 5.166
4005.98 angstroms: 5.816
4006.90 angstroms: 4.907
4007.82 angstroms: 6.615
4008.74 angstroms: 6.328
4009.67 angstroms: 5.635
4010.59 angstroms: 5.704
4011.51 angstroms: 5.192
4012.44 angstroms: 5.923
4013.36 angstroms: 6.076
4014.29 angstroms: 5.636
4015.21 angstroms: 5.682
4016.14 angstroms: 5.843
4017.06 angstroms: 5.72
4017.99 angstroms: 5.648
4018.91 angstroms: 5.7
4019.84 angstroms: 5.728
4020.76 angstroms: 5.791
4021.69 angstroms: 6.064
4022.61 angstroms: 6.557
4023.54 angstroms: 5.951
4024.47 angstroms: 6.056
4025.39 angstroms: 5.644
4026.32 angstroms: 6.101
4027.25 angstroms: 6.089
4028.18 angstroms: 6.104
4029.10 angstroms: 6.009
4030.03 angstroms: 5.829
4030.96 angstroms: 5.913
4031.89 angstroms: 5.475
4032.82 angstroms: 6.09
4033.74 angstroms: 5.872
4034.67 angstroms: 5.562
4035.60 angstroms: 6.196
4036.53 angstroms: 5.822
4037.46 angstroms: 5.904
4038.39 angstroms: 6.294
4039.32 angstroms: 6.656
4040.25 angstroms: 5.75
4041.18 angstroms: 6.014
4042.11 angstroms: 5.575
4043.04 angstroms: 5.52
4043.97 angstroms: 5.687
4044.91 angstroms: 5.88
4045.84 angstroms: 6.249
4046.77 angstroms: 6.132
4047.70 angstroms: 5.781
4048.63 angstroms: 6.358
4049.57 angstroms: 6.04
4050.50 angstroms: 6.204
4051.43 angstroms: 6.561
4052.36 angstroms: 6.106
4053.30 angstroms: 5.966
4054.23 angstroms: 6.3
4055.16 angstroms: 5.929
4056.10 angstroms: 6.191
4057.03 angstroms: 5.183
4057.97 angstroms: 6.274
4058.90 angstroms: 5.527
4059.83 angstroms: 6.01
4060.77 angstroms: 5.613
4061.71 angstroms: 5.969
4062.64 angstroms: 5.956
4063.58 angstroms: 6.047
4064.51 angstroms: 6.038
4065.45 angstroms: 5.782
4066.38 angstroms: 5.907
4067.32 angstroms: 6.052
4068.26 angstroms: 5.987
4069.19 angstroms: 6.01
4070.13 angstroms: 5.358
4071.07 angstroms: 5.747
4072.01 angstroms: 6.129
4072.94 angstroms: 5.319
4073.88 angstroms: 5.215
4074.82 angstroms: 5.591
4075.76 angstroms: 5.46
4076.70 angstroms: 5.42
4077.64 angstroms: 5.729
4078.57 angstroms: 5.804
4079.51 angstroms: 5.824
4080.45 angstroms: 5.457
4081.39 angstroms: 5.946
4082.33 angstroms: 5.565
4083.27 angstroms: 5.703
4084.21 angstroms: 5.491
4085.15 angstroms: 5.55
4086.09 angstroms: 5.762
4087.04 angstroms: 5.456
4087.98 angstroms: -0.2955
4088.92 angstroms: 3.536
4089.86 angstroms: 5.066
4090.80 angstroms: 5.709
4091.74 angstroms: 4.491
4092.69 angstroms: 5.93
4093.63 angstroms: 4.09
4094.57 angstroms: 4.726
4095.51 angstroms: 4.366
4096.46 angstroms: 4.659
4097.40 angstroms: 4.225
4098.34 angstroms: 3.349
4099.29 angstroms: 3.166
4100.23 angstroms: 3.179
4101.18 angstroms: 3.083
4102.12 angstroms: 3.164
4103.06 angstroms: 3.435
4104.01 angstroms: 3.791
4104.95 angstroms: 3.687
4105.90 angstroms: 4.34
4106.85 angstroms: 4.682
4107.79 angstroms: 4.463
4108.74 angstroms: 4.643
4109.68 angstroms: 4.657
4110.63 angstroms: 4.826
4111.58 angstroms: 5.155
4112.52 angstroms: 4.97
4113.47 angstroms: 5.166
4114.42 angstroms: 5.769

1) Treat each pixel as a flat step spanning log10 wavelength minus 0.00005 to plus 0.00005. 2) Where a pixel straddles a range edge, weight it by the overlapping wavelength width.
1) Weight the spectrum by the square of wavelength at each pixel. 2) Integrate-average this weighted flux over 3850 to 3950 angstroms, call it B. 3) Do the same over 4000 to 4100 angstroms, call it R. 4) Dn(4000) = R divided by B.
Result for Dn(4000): 1.29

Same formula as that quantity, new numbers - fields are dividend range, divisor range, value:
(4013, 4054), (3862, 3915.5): 1.44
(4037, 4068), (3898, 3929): 1.24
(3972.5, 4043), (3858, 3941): 1.27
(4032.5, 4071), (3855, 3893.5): 1.49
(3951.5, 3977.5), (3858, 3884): 0.85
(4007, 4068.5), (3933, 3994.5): 1.38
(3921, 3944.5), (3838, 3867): 1.02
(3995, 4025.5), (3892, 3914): 1.30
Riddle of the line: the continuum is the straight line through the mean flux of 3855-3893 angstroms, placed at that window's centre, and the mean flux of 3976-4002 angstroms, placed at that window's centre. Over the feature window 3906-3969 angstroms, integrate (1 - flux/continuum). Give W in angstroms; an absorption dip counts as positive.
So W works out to 1.00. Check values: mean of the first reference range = 4.39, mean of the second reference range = 5.18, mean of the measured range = 4.73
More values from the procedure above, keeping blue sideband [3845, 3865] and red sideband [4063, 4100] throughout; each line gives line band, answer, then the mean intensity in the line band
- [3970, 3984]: 3.0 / 3.97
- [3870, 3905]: 6.4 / 4.06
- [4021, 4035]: -2.3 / 5.96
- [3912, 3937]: 0.9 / 4.83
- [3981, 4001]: -1.1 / 5.35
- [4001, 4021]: -2.4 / 5.69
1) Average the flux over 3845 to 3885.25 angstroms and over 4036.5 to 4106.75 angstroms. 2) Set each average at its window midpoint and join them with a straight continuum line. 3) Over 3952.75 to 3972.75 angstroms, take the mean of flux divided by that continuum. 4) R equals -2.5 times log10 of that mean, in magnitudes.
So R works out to 0.30 mag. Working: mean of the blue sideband 4.7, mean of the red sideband 5.32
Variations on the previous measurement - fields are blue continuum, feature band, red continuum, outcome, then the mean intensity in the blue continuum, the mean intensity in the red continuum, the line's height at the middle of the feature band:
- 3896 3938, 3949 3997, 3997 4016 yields 0.20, 4.81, 5.66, 5.34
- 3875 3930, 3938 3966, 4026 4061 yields 0.06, 4.55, 5.97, 5.05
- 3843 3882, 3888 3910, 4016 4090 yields 0.17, 4.83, 5.75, 5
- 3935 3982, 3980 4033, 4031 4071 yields -0.09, 4.29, 5.95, 5.15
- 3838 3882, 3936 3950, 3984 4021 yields 0.05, 4.68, 5.56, 5.2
